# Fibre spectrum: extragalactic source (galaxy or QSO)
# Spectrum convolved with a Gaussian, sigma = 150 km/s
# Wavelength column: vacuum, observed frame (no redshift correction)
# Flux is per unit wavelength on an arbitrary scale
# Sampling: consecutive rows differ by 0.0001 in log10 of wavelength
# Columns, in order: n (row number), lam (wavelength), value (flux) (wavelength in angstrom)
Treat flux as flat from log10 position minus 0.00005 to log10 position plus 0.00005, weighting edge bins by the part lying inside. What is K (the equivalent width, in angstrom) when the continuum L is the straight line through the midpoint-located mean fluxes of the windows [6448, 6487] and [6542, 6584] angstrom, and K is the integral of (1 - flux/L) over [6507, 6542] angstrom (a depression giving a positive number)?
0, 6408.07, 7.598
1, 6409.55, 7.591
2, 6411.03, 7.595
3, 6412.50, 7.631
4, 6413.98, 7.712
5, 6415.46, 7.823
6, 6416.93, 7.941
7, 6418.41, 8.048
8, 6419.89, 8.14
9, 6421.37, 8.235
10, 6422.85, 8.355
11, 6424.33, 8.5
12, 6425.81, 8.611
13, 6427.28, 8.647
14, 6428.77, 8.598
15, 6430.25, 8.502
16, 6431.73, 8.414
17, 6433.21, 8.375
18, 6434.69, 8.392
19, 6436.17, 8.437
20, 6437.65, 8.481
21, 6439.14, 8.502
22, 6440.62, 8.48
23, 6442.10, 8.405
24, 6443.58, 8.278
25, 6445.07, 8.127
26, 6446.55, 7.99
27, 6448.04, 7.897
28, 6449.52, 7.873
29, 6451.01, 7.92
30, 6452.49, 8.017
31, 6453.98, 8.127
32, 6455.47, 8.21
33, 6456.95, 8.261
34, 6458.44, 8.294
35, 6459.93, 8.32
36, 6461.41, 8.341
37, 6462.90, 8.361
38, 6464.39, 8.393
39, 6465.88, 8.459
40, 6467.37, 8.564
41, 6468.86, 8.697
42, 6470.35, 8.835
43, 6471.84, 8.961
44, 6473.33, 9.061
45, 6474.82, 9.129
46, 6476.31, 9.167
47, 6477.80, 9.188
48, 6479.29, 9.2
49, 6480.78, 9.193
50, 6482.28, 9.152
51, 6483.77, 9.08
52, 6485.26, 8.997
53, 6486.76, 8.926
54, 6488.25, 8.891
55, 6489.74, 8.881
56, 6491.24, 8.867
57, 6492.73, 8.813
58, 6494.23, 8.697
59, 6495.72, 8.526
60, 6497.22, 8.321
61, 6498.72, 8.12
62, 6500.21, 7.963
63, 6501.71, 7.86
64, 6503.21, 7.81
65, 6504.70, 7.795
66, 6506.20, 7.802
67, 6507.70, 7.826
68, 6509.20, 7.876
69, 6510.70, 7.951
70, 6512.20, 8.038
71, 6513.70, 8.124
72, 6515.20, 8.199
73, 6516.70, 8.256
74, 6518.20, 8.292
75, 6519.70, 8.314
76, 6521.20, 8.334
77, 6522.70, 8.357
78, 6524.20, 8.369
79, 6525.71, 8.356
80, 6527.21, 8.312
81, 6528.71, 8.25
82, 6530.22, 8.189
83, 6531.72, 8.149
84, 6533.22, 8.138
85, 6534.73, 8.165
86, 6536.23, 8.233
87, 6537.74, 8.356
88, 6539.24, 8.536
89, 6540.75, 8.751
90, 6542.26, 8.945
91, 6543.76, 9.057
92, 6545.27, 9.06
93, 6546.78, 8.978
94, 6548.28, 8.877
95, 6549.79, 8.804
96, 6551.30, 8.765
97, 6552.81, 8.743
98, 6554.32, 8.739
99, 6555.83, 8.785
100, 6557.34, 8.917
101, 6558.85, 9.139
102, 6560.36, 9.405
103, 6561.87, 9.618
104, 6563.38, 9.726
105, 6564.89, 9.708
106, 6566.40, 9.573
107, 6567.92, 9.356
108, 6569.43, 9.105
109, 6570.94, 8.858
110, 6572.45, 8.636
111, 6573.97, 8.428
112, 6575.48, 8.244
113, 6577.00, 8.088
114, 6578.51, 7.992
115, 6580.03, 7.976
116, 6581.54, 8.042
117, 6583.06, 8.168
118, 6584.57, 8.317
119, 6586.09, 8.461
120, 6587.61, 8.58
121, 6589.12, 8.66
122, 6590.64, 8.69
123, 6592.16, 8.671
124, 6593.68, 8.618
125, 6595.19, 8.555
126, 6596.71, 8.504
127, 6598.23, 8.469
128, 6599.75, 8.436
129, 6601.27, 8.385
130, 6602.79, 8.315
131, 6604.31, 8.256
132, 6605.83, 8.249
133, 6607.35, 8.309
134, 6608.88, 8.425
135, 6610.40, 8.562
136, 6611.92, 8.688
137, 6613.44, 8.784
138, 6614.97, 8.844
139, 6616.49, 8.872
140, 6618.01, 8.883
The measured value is 2.05 angstrom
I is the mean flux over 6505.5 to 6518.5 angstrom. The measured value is 8.03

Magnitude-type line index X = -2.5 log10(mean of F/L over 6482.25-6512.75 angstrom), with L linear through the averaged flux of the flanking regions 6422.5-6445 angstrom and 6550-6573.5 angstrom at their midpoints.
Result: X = 0.05 mag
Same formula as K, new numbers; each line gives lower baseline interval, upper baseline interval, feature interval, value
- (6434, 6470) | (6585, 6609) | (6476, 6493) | -1.4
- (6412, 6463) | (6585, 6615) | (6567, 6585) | 0.1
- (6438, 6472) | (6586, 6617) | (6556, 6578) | -1.4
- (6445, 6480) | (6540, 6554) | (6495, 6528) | 2.2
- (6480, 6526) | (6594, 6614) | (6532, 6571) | -2.3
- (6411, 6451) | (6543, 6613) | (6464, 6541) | -0.2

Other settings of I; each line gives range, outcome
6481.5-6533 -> 8.34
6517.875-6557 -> 8.54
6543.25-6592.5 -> 8.79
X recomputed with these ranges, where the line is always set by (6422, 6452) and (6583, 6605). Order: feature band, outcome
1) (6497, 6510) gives 0.065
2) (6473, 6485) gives -0.096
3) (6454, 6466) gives 0.006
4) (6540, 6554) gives -0.055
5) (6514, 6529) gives 0.015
